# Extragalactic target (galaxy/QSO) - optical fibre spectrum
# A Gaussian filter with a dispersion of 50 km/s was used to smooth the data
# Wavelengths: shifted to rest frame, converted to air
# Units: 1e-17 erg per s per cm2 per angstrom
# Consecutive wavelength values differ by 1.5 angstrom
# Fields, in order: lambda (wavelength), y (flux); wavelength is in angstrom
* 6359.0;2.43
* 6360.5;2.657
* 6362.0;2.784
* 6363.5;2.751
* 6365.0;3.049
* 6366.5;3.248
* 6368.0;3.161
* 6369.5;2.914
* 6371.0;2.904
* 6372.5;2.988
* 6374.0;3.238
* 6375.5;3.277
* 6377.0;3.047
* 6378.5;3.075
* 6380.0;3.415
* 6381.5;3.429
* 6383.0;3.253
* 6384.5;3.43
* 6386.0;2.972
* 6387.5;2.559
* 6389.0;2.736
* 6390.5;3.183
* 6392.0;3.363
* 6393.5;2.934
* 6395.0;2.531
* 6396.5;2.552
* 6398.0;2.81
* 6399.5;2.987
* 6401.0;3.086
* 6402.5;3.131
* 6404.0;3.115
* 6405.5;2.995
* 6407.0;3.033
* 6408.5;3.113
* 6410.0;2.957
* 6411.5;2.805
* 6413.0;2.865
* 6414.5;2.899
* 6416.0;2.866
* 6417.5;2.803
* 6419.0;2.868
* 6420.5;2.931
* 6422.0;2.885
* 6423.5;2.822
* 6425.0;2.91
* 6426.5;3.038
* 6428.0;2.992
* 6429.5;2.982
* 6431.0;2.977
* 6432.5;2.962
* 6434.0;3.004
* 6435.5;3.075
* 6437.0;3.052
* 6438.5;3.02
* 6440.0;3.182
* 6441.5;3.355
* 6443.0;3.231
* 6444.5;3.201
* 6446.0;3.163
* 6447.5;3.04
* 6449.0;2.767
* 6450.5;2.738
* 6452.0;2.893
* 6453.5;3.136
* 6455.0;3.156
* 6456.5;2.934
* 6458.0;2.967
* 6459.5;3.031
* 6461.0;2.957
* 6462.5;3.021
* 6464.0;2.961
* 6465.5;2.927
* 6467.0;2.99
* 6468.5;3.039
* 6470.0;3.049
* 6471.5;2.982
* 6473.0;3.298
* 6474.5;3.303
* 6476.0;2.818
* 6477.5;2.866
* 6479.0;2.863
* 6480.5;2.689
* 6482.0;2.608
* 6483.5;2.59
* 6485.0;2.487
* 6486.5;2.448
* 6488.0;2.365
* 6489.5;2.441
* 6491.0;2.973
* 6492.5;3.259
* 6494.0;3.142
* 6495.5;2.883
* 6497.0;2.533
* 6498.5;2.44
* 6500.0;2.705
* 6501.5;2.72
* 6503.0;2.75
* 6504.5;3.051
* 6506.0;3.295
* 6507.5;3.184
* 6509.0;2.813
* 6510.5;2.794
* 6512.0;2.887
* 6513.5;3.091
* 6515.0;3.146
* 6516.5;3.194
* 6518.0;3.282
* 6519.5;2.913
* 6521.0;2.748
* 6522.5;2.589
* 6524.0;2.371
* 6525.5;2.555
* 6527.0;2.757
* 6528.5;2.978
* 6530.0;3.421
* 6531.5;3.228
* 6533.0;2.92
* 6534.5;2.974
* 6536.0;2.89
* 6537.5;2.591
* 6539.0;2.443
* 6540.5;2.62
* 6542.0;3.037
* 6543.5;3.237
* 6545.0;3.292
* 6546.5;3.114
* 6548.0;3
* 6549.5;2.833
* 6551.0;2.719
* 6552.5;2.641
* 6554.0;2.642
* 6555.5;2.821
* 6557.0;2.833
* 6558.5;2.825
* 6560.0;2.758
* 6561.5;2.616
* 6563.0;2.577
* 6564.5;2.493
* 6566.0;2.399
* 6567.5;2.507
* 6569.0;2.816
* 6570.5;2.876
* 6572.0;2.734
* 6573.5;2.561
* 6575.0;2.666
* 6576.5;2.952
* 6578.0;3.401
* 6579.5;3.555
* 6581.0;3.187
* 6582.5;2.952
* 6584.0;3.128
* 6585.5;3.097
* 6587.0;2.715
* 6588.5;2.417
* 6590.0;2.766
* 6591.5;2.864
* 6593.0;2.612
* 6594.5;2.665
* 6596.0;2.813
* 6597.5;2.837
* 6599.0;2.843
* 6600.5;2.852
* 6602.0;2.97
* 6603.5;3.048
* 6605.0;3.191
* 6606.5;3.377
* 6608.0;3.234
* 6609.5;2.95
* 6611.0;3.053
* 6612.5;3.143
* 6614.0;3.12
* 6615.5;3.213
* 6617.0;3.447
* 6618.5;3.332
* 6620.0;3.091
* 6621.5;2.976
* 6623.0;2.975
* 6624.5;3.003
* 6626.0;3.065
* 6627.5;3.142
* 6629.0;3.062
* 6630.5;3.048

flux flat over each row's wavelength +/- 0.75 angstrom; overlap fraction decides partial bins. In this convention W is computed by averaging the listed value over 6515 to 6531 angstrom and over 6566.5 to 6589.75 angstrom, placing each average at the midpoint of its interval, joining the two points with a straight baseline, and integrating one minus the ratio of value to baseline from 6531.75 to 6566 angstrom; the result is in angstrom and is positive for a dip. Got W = 1.0 angstrom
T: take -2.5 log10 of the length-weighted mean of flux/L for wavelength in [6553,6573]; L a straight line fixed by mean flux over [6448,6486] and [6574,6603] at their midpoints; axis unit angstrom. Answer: 0.09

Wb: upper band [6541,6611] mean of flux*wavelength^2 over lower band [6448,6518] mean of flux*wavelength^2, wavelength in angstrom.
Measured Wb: 1.02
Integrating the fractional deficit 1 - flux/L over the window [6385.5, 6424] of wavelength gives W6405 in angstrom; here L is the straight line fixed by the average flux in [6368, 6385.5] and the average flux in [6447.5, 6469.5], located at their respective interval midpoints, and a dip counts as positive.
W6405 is 2.3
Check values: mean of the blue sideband 3.18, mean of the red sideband 2.97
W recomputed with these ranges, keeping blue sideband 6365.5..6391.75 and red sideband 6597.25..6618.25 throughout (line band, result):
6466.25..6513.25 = 3.9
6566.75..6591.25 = 1.7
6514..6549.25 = 2.0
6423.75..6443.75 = 0.4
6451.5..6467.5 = 0.6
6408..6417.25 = 0.6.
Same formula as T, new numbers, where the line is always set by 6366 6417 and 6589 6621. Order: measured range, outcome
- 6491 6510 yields 0.044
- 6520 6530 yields 0.109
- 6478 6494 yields 0.123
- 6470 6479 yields -0.006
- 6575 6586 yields -0.047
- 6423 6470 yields 0.001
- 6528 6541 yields 0.043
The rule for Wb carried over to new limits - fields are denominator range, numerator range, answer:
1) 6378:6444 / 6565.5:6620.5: 1.04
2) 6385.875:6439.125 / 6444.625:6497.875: 1.00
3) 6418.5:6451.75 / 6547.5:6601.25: 0.97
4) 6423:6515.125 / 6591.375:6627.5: 1.08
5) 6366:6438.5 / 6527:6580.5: 1.00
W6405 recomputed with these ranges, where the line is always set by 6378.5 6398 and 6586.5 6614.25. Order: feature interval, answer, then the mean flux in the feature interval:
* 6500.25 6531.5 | 0.3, 2.93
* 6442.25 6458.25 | -0.2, 3.02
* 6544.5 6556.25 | 0.3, 2.87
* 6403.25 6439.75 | 0.6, 2.96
